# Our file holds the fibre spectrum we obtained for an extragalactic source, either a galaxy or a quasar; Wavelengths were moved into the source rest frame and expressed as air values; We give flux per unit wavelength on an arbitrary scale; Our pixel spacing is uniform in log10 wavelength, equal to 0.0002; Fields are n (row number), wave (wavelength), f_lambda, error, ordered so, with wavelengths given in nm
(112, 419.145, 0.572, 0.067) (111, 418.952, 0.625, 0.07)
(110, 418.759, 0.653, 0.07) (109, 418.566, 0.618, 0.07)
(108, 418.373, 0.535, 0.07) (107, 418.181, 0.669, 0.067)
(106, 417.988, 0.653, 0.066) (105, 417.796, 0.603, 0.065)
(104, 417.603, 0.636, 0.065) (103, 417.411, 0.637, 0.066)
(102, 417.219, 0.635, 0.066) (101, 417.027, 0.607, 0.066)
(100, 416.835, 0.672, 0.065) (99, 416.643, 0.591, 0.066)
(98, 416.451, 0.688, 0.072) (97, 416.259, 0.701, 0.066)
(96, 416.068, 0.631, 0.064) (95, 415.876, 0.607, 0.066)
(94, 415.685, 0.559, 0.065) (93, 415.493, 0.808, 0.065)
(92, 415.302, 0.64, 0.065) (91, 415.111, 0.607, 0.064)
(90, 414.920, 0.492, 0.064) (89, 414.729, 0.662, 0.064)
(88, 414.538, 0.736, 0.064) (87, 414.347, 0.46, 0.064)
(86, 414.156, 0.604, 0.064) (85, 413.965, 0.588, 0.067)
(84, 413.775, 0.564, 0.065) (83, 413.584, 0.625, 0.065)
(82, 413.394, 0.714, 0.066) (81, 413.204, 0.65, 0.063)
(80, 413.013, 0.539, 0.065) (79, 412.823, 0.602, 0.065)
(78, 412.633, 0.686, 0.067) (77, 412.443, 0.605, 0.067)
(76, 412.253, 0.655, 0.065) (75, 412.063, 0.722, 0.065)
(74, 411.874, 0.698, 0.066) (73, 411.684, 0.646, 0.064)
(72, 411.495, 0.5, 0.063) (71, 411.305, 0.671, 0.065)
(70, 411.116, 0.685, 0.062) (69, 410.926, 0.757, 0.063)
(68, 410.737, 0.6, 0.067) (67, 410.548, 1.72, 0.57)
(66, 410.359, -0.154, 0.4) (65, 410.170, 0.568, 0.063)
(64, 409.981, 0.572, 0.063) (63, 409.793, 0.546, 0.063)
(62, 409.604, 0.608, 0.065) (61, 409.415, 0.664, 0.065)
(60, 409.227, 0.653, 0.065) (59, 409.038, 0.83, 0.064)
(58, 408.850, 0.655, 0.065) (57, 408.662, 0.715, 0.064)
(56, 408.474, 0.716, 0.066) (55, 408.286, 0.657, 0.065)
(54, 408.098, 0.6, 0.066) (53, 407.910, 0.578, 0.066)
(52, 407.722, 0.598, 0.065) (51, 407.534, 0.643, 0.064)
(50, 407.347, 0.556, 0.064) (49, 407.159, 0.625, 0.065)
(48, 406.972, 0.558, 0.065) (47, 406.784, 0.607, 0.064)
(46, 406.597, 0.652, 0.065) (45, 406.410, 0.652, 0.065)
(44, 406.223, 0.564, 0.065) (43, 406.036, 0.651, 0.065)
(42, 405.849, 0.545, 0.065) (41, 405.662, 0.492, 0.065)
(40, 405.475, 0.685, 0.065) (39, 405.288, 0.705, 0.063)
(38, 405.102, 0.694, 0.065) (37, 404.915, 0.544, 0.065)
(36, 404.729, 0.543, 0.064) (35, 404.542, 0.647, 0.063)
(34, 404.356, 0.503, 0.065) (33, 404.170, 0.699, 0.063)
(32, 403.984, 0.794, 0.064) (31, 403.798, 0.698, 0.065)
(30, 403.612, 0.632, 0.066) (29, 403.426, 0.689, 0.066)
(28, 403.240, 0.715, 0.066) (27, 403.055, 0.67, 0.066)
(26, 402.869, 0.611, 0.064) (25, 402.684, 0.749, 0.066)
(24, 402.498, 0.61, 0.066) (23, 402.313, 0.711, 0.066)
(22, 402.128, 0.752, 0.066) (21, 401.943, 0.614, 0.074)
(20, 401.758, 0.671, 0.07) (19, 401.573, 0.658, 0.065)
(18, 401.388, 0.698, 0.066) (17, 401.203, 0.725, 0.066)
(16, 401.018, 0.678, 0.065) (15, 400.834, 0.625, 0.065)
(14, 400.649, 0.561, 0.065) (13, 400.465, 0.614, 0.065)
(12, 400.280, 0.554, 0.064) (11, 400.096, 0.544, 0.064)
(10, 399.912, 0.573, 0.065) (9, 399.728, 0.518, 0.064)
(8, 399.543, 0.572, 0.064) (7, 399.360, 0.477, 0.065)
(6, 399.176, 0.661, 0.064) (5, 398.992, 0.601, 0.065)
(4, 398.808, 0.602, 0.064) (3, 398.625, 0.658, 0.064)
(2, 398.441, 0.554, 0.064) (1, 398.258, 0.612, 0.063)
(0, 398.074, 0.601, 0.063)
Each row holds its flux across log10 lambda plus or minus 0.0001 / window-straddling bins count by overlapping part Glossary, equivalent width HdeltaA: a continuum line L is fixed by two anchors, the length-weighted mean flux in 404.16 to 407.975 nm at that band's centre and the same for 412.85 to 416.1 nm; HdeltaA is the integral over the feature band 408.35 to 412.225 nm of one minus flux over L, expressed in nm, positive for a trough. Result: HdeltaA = -0.37 nm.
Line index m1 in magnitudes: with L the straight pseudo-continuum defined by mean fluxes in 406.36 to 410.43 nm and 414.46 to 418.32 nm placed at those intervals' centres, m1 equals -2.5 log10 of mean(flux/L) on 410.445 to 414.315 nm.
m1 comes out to -0.11 mag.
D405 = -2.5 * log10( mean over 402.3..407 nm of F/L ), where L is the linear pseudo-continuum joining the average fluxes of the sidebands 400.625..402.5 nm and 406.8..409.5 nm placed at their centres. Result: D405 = 0.03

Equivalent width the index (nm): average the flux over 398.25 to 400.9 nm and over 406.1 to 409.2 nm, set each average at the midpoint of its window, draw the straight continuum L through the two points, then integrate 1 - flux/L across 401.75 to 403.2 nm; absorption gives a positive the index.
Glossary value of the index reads -0.18 nm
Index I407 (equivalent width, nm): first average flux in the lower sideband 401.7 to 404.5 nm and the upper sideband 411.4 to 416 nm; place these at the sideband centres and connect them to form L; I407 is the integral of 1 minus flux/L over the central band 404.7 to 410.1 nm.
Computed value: 0.23 nm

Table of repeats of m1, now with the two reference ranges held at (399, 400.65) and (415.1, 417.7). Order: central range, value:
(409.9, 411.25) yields -0.10 mag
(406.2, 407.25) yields -0.03 mag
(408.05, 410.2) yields -0.07 mag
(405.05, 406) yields -0.05 mag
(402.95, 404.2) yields -0.19 mag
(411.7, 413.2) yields -0.03 mag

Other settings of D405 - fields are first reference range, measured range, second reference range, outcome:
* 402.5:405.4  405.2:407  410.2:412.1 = 0.09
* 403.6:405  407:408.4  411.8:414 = 0.05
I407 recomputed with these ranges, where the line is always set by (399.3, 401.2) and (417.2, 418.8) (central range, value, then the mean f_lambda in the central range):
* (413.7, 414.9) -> 0.04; 0.596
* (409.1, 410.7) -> -0.12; 0.649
